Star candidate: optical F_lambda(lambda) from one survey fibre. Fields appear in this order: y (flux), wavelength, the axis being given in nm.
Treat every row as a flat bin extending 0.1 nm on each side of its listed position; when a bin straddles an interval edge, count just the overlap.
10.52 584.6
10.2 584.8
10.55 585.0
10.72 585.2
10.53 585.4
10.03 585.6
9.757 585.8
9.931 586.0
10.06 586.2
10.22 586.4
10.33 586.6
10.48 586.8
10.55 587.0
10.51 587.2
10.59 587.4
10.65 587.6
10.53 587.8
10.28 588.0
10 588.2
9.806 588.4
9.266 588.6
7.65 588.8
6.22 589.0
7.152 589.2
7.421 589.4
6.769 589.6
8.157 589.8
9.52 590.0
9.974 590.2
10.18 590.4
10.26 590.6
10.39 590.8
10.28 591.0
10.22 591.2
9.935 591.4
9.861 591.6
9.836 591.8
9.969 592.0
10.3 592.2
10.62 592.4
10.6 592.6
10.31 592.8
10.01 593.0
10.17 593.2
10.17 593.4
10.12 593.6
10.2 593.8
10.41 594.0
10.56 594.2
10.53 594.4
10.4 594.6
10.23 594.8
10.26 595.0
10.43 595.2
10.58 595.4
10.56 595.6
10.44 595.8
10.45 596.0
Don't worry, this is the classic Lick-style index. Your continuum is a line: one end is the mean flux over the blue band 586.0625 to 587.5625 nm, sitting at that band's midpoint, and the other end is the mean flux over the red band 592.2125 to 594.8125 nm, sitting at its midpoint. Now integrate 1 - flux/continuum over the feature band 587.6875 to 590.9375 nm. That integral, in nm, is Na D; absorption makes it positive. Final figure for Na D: 0.43 nm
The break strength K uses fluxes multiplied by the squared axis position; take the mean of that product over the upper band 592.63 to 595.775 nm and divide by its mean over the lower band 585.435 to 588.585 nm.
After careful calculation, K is 1.04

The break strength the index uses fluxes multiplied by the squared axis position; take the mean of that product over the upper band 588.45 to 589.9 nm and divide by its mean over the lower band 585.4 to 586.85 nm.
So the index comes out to 0.76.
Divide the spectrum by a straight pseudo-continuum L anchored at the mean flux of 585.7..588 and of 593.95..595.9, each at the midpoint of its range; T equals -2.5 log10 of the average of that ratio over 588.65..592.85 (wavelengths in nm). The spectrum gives 0.119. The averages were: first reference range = 10.3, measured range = 9.3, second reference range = 10.4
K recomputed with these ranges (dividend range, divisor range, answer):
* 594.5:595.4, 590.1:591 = 1.03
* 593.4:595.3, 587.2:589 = 1.09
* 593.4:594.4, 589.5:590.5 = 1.17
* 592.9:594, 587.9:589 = 1.13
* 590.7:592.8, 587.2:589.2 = 1.10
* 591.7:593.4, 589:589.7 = 1.48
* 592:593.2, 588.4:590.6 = 1.24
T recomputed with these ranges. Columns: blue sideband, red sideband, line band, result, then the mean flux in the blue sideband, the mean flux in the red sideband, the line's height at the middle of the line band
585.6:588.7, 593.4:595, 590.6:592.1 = 0.02 mag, 10.2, 10.3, 10.3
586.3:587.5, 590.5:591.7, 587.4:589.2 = 0.12 mag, 10.4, 10.2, 10.4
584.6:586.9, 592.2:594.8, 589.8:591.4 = 0.03 mag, 10.3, 10.3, 10.3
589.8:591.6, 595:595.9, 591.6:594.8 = 0.00 mag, 9.97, 10.5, 10.2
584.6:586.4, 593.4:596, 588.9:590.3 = 0.29 mag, 10.2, 10.4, 10.3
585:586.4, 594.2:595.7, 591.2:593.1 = 0.02 mag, 10.2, 10.4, 10.4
